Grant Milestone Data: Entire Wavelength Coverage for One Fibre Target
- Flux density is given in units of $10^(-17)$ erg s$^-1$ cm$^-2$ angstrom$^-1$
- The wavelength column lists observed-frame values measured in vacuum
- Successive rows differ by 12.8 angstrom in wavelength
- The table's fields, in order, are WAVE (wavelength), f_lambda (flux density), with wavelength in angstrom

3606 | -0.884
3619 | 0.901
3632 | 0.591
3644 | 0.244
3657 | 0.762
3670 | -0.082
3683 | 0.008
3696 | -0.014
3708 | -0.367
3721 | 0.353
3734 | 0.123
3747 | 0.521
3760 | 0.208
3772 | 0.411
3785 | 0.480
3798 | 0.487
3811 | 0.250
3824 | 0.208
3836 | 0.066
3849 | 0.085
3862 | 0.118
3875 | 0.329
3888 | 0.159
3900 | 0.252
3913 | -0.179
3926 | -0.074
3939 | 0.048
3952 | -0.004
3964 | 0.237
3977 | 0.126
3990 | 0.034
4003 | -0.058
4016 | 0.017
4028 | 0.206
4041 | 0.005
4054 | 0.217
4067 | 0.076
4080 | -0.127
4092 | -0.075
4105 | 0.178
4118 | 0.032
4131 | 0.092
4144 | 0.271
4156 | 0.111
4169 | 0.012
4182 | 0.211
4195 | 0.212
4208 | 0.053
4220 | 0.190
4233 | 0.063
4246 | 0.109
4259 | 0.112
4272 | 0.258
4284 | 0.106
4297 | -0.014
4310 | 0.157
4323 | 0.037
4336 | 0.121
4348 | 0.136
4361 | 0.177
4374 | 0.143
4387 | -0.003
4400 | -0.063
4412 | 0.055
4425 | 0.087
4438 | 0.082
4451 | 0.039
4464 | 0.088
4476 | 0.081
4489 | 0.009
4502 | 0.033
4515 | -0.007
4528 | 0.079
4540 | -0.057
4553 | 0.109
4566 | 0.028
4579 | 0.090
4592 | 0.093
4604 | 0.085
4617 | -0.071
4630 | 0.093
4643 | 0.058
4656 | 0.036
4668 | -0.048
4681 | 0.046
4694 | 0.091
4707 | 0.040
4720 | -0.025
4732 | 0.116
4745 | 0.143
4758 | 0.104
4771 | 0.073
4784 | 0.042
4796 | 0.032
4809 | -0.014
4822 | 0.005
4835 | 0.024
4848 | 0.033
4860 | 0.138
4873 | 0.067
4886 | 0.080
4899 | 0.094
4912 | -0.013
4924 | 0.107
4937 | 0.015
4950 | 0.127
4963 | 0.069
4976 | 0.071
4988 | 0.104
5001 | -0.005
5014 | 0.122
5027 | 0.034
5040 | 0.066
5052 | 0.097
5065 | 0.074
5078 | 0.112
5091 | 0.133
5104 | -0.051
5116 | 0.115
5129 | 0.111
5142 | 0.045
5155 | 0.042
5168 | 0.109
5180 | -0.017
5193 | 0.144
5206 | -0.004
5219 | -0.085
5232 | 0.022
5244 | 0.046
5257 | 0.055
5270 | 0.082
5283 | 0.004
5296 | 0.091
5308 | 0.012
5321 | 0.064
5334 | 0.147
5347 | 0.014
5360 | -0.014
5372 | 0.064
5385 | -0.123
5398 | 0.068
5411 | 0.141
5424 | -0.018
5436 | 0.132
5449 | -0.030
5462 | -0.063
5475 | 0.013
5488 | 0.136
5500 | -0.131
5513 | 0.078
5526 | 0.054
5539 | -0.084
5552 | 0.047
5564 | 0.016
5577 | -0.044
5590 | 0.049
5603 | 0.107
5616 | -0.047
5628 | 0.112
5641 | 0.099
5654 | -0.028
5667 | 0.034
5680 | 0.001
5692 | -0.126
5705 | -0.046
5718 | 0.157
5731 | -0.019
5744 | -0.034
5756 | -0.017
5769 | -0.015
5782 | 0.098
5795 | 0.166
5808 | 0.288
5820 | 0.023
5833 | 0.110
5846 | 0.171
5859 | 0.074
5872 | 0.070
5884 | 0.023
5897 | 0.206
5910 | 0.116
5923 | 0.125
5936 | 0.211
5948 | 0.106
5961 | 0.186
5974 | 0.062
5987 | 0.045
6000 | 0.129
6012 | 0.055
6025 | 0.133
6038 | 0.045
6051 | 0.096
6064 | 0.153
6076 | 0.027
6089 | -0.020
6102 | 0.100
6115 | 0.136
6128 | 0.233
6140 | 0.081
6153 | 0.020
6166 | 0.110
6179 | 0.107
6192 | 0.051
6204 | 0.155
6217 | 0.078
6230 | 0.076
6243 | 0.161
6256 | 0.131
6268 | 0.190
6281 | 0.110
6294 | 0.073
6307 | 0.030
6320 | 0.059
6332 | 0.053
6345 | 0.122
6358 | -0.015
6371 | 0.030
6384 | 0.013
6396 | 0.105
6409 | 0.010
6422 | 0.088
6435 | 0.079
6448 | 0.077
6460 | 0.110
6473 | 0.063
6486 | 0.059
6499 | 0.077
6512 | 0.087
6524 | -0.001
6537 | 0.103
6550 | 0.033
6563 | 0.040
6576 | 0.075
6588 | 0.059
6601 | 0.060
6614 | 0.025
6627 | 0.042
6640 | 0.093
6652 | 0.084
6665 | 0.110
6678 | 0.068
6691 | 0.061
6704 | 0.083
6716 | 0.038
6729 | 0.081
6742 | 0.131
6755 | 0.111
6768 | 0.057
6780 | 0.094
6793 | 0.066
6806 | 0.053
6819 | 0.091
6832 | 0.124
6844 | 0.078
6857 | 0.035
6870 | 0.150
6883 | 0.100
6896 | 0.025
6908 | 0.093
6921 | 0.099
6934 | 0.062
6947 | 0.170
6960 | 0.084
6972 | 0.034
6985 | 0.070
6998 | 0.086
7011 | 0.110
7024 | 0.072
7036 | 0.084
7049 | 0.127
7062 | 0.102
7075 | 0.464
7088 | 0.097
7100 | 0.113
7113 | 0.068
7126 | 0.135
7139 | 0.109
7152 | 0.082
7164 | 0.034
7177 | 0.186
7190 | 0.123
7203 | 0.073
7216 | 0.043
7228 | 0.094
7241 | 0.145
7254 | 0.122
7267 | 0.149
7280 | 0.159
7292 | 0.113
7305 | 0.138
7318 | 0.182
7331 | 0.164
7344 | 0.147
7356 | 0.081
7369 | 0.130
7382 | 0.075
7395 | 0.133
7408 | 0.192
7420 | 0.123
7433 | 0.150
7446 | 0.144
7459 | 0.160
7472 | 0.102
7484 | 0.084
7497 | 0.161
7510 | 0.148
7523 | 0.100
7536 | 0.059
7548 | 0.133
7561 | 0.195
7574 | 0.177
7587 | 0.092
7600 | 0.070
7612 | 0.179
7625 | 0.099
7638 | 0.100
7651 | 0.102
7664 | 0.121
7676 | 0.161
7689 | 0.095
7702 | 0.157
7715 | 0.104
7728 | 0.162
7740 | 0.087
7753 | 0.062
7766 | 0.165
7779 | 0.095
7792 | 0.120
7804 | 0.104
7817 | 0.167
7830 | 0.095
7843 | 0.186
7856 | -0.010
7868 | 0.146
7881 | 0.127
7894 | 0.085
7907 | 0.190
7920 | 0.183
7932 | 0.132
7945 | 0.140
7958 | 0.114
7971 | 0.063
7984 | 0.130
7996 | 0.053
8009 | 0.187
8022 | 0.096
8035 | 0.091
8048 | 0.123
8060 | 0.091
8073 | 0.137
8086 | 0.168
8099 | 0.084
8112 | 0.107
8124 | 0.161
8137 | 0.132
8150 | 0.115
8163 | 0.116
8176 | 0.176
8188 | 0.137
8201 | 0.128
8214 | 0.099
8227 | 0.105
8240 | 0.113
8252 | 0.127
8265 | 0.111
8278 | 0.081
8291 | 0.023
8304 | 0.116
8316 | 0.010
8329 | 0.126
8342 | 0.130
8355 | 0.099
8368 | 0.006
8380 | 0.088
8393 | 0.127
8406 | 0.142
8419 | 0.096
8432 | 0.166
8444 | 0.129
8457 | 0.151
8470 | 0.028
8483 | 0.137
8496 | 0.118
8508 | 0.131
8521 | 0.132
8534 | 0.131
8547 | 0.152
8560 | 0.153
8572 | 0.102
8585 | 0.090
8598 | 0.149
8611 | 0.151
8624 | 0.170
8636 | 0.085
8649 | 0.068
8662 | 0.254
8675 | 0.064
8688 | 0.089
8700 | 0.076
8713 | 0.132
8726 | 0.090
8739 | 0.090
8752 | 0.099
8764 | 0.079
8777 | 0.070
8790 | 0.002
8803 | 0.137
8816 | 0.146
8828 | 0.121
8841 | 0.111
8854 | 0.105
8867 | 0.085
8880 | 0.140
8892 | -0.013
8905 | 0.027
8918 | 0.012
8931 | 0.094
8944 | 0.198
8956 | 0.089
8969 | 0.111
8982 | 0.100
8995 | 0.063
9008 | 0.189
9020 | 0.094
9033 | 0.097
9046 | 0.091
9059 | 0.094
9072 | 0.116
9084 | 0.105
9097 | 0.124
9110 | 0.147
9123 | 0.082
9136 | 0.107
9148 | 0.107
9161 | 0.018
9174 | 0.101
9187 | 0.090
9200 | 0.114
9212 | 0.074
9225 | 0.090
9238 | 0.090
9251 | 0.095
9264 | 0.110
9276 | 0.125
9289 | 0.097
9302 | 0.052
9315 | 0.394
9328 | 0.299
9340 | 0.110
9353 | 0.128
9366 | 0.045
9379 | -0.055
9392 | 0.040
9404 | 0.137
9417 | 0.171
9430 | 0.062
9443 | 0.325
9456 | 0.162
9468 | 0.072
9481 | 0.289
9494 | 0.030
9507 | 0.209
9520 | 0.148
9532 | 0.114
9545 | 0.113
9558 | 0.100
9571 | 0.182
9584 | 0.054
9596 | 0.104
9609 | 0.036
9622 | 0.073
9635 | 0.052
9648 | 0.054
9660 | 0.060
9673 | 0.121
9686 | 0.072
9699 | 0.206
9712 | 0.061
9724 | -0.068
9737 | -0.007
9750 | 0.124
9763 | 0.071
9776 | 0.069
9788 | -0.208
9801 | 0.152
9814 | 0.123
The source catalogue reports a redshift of 0.898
